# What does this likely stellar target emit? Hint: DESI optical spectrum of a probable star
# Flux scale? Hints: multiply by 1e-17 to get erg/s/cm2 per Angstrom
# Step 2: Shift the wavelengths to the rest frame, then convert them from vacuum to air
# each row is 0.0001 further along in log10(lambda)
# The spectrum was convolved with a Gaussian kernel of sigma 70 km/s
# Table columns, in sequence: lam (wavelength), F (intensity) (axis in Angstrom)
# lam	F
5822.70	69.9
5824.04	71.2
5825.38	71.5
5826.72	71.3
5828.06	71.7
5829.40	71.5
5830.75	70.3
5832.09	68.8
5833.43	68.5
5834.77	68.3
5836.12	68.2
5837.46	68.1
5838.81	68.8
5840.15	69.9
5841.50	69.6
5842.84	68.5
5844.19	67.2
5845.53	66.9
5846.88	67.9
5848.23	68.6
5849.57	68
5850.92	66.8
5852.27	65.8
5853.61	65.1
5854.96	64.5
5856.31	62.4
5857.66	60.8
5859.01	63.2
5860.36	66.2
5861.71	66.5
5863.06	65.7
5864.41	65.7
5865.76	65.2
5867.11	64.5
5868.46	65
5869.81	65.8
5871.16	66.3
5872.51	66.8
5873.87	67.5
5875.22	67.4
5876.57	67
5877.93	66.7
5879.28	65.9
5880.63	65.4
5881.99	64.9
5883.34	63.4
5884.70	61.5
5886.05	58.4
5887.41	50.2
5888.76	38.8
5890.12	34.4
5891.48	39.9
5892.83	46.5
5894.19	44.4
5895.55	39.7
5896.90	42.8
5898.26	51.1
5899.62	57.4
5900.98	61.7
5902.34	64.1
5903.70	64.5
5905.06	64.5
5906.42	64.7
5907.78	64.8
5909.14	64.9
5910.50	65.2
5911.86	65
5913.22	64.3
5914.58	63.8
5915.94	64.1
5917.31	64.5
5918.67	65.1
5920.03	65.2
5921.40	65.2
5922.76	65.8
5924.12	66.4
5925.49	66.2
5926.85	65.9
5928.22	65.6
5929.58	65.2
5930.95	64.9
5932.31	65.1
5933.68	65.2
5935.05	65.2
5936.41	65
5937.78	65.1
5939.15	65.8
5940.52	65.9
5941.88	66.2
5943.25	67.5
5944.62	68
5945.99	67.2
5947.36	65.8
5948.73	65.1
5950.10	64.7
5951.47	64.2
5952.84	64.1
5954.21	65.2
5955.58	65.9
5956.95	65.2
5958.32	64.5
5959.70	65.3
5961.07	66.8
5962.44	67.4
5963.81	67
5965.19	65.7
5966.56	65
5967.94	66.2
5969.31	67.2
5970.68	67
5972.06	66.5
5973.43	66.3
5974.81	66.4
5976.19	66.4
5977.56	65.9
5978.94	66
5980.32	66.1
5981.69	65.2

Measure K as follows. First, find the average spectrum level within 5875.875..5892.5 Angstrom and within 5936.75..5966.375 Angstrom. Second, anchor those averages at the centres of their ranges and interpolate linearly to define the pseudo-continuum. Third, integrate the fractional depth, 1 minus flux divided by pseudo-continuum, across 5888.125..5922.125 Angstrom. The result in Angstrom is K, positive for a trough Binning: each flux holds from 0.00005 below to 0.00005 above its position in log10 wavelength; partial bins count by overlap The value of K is 1.3 Angstrom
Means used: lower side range 56.2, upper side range 65.8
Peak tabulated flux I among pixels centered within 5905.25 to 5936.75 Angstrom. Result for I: 66.4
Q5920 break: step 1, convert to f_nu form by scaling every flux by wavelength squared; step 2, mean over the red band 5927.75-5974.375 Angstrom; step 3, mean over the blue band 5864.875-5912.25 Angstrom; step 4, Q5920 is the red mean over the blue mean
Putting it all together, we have 1.1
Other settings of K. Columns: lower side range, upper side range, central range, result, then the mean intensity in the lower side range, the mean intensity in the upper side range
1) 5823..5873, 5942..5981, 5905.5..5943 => 0.7 Angstrom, 67.4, 66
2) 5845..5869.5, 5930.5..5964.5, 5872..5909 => 4.7 Angstrom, 65.5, 65.7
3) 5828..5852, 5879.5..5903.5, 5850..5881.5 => -2.7 Angstrom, 68.6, 52.5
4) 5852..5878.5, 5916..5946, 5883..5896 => 3.6 Angstrom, 65.4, 65.7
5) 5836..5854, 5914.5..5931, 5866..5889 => 1.2 Angstrom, 67.9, 65.3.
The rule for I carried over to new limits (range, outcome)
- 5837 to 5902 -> 69.9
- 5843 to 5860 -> 68.6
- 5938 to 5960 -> 68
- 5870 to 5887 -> 67.5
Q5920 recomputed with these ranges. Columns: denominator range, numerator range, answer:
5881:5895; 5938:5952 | 1.33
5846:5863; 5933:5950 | 1.04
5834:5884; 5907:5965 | 1.01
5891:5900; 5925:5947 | 1.46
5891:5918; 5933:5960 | 1.14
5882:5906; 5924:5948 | 1.27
